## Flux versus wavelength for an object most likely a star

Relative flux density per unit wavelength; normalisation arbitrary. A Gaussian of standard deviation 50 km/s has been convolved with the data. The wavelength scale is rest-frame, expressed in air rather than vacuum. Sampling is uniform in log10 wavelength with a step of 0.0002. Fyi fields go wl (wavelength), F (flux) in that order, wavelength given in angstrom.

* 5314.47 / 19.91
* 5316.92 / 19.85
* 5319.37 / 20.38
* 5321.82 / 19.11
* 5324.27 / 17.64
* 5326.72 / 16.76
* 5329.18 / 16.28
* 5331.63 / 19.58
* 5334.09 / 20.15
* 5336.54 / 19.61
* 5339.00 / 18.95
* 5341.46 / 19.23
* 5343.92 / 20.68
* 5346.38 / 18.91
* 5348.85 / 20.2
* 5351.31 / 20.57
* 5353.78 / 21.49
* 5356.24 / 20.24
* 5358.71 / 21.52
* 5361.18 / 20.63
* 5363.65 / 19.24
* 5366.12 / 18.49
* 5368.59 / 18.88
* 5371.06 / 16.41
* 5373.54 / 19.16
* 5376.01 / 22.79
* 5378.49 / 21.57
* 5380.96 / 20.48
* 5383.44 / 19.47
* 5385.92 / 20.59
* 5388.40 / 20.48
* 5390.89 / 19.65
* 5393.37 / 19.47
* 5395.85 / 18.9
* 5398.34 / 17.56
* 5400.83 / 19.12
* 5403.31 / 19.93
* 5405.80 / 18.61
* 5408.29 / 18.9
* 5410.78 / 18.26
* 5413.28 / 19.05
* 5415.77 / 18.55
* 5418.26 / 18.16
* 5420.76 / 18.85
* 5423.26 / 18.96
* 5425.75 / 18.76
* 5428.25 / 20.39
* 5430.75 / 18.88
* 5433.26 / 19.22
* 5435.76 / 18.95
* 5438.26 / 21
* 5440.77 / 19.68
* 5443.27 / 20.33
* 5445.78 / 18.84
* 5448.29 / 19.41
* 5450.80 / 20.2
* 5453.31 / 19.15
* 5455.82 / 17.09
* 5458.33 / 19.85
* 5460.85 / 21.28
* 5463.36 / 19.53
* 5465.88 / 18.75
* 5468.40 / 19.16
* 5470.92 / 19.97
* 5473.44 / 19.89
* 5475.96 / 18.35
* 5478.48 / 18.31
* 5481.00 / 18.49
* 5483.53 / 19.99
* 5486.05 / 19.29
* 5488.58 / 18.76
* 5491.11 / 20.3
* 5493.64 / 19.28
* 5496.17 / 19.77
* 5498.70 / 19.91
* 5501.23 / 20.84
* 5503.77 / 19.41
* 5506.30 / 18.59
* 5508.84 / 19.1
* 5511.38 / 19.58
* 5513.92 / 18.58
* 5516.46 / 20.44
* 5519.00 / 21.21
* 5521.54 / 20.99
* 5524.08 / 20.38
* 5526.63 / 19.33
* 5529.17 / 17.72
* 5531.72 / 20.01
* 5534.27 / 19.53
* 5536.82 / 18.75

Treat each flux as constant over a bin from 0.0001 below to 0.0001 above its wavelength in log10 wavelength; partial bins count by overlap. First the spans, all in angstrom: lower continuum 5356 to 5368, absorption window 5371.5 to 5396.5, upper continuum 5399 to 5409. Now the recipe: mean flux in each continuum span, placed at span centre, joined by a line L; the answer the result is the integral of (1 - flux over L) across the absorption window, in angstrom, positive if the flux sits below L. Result -0.9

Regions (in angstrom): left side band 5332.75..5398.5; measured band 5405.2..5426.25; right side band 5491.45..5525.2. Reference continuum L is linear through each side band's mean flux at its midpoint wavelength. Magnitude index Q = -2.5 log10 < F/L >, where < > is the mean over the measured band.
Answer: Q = 0.067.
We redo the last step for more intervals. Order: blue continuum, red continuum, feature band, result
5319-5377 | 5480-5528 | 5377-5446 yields 0.01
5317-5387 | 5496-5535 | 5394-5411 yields 0.05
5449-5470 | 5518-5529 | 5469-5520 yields 0.02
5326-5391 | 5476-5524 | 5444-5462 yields 0.01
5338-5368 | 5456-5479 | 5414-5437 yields 0.04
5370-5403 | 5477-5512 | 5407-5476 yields 0.01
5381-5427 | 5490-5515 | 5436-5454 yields -0.03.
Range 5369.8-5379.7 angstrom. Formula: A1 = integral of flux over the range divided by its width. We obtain 20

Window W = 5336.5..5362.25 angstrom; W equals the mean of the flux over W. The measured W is 20.2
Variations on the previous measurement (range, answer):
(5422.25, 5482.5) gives 19.4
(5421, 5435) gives 19.2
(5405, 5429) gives 18.8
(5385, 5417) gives 19.1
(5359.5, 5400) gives 19.6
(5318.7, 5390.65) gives 19.6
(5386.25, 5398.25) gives 19.5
